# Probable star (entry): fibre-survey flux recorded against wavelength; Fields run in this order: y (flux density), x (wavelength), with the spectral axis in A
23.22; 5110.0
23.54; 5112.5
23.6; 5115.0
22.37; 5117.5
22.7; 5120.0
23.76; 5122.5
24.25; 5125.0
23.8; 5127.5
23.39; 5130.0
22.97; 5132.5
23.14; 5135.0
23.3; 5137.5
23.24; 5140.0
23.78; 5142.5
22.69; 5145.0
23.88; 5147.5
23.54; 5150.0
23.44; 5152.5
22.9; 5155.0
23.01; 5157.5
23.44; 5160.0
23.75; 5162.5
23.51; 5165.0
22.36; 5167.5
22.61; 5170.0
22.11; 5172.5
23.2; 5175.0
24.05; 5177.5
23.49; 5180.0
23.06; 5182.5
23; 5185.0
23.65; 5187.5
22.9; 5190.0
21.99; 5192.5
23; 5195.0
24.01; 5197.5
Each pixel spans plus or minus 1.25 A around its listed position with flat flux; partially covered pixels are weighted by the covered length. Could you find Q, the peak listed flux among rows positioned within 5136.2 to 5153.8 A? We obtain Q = 23.88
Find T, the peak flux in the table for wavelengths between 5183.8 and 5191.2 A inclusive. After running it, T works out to 23.65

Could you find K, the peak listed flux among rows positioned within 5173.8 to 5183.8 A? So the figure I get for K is 24.05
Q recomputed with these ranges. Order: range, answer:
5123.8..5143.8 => 24.25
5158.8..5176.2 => 23.75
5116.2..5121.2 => 22.7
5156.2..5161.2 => 23.44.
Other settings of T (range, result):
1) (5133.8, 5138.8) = 23.3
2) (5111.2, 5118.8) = 23.6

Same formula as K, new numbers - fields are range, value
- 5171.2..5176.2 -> 23.2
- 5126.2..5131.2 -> 23.8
